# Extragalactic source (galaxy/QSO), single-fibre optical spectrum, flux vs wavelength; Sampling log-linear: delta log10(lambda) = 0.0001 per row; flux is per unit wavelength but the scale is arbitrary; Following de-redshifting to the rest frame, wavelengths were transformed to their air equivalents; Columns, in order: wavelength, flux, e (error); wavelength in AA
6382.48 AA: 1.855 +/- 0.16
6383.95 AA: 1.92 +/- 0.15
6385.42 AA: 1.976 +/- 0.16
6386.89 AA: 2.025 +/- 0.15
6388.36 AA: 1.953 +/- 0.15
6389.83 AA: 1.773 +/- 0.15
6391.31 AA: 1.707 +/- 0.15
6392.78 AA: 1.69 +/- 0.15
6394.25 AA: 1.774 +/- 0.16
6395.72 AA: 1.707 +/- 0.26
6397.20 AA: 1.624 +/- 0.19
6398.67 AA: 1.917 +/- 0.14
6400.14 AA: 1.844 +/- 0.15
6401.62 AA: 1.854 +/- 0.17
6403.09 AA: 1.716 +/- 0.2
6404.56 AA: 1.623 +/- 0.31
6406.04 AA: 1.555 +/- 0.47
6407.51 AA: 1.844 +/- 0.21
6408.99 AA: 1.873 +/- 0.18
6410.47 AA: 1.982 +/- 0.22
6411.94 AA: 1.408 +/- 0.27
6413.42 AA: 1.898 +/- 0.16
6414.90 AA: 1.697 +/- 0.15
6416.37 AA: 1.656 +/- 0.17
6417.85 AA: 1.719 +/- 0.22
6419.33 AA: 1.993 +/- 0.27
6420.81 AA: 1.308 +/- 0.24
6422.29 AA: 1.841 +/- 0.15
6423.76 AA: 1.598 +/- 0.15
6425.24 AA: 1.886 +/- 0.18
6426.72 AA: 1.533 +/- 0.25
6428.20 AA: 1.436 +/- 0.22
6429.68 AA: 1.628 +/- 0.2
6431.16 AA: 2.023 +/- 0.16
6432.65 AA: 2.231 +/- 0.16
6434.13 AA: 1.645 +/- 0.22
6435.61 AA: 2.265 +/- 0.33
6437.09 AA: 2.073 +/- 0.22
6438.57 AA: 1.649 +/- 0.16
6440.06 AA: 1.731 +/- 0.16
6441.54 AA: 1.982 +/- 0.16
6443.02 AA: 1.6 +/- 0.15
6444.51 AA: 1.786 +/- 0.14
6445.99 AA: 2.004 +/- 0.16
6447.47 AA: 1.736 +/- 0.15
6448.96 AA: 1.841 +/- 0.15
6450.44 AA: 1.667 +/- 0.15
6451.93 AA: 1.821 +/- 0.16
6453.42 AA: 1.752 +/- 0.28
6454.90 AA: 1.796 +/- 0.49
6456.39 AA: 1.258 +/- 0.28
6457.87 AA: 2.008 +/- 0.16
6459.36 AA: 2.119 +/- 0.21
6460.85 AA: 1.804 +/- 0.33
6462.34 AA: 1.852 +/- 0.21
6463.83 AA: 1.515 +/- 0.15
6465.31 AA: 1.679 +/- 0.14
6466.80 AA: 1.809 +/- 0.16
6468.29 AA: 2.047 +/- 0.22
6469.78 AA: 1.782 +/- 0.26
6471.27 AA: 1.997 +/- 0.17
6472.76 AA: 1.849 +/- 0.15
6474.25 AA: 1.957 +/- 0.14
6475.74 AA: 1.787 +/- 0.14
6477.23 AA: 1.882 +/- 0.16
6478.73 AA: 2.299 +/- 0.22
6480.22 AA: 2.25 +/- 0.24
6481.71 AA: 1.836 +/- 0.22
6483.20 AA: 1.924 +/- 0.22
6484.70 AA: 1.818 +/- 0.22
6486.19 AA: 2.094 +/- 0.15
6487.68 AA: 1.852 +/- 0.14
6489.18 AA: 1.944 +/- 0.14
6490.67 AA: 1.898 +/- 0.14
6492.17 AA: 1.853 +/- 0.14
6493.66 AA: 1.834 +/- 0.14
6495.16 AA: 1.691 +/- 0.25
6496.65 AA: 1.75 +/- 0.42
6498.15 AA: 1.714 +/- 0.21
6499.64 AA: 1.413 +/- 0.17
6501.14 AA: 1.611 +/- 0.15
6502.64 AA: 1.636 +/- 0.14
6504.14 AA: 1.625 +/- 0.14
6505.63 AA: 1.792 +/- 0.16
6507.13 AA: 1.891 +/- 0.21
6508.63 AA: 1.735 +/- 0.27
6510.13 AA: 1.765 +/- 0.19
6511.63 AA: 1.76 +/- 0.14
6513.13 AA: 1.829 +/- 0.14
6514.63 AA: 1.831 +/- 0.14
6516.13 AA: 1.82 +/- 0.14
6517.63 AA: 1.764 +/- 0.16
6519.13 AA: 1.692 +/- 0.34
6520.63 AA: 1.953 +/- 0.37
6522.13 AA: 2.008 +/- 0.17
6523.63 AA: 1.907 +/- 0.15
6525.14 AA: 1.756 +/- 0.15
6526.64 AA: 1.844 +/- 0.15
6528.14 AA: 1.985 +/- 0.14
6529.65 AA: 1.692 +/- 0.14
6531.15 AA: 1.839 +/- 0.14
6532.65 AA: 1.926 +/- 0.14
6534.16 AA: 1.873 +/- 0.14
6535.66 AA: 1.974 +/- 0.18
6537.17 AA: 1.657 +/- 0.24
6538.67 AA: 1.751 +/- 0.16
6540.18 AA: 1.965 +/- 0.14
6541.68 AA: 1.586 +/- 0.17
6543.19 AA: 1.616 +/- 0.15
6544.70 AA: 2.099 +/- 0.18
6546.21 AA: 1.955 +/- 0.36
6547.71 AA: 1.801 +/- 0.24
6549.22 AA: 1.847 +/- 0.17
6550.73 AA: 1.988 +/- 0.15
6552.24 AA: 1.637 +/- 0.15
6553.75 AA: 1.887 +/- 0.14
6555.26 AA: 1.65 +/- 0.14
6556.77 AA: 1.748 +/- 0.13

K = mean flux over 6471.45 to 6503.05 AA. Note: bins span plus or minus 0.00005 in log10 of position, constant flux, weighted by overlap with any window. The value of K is 1.86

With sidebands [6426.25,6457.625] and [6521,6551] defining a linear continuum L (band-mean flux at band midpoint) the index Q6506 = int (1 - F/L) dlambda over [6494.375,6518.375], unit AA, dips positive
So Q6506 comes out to 1.4 AA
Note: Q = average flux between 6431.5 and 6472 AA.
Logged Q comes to 1.83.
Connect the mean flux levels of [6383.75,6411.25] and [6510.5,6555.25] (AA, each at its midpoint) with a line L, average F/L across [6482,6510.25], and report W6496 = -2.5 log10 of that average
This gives 0.03 mag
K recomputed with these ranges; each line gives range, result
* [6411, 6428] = 1.68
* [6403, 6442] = 1.77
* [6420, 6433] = 1.71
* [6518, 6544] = 1.82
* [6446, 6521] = 1.82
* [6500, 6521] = 1.75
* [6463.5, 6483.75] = 1.91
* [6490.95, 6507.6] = 1.71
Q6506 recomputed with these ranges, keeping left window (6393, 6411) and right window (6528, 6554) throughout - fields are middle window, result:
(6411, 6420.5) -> 0.3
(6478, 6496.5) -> -1.3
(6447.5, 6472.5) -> 0.0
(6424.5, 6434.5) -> 0.1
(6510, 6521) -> 0.1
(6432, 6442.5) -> -0.8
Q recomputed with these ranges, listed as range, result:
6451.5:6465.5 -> 1.76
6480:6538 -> 1.82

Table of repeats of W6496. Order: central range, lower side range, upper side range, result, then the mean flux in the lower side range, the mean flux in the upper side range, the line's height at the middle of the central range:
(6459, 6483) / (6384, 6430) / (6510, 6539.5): -0.06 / 1.75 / 1.83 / 1.79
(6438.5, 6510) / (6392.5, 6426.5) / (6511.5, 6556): -0.02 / 1.74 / 1.83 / 1.79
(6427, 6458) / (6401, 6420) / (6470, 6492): 0.03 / 1.75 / 1.95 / 1.84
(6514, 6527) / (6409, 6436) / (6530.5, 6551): -0.01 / 1.76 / 1.85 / 1.83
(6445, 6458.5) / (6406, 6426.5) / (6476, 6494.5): 0.05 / 1.73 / 1.95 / 1.85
